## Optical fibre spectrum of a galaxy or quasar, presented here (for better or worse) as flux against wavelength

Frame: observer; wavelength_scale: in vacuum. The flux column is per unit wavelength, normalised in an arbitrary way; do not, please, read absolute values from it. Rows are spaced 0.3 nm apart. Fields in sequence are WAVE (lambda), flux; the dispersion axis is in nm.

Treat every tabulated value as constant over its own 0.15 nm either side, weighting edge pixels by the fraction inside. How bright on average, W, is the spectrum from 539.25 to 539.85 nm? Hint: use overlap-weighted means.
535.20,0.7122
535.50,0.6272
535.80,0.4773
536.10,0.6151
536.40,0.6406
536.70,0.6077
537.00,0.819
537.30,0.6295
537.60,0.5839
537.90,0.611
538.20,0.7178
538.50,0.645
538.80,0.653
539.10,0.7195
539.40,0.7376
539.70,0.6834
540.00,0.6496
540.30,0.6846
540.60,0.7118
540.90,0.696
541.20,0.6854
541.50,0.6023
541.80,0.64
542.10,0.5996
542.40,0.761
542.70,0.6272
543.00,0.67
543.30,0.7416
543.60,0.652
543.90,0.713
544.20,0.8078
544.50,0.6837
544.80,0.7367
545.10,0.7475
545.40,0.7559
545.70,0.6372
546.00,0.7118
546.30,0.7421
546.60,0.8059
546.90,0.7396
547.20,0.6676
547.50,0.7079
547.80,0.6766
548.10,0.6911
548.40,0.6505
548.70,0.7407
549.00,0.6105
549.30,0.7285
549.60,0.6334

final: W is 0.71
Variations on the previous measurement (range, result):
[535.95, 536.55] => 0.628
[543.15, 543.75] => 0.697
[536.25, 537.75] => 0.656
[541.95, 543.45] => 0.68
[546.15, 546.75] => 0.774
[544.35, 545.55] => 0.731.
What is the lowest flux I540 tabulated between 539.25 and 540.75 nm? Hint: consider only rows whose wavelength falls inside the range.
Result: 0.6496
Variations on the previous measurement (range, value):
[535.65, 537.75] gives 0.4773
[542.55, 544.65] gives 0.6272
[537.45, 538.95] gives 0.5839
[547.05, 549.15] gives 0.6105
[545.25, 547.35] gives 0.6372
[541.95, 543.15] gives 0.5996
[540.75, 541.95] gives 0.6023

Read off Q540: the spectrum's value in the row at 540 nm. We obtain 0.6496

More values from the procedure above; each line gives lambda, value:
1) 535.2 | 0.7122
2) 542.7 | 0.6272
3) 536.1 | 0.6151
